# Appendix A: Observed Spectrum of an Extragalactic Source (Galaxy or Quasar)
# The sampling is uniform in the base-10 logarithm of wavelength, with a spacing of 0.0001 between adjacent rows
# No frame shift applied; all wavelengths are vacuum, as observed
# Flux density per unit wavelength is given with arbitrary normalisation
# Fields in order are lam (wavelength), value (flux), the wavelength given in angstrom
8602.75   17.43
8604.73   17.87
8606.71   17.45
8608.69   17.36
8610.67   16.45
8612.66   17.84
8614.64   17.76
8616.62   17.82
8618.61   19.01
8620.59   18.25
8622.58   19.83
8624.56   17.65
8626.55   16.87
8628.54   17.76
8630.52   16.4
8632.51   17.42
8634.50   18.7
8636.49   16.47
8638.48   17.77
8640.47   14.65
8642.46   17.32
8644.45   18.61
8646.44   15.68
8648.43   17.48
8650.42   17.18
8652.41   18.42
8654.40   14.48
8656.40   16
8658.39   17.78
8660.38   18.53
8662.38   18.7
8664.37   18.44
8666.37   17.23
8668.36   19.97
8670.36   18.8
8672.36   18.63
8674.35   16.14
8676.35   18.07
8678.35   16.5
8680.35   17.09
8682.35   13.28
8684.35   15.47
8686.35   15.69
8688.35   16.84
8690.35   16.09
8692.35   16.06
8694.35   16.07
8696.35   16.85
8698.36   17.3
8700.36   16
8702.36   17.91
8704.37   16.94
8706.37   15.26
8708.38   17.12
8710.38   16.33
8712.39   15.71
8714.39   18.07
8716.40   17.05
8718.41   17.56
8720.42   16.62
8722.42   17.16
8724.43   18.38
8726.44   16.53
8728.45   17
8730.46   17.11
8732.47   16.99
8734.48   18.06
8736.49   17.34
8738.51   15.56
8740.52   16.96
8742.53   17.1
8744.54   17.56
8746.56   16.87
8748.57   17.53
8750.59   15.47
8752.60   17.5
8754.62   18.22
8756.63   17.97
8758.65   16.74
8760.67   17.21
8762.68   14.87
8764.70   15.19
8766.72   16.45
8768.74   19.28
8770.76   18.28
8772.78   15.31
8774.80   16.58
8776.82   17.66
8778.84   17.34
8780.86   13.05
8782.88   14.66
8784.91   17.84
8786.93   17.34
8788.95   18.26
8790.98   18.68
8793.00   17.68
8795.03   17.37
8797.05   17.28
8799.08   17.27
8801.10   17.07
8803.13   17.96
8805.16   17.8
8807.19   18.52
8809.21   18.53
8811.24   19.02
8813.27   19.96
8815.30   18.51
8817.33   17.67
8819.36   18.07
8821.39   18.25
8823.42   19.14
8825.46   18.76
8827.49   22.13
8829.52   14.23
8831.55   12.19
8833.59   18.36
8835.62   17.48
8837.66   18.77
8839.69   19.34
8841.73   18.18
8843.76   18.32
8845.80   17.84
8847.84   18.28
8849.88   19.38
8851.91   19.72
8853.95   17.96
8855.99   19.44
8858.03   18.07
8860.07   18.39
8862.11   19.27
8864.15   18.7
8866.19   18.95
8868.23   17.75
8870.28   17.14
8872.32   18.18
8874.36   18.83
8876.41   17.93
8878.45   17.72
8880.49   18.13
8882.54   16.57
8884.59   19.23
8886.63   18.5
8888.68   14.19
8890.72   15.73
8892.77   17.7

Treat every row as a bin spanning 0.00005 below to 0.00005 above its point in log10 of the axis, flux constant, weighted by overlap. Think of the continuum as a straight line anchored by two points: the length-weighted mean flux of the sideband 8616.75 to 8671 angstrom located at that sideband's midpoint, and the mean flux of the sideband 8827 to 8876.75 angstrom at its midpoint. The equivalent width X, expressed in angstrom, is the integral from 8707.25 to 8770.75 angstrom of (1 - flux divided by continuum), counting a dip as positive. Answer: 2.9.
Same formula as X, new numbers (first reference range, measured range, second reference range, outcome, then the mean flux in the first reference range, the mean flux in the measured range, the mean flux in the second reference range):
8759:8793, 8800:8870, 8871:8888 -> -3.1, 16.8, 18.3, 18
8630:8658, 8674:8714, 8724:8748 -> 1.5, 16.9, 16.4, 17.1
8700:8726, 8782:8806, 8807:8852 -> 0.6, 16.9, 17.4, 18.3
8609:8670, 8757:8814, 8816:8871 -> 2.5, 17.6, 17.3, 18.2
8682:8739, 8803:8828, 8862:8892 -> -2.0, 16.7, 18.8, 17.7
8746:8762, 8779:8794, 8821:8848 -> 0.6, 17.2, 16.8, 17.9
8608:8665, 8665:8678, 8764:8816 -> -0.5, 17.5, 18.1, 17.4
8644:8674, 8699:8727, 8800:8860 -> 1.5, 17.7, 16.9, 18.2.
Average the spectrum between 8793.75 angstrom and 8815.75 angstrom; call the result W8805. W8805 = 18.1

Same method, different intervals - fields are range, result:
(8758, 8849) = 17.5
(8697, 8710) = 16.7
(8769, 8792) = 16.9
